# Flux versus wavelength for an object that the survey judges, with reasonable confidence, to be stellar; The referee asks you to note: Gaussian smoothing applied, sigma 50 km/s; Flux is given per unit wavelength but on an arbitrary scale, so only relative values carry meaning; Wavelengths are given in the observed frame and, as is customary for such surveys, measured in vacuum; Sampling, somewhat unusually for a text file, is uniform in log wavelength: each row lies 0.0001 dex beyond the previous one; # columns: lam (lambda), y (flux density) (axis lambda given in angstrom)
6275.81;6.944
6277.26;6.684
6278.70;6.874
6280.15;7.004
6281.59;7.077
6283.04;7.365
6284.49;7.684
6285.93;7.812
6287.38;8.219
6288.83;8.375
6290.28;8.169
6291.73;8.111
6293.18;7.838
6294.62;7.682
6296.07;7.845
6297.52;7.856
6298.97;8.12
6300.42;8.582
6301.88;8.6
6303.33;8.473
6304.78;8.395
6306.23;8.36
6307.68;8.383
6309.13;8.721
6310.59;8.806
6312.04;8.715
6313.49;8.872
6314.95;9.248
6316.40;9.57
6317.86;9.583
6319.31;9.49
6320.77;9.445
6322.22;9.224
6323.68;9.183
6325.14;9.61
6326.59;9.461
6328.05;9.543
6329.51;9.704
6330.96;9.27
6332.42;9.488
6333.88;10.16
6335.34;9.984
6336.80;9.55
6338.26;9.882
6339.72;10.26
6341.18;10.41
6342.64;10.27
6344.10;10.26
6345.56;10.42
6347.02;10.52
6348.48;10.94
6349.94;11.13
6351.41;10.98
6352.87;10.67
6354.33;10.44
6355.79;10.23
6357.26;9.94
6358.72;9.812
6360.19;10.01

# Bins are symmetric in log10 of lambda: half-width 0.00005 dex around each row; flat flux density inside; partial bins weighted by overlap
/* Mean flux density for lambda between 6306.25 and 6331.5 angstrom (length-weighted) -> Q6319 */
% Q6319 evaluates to 9.2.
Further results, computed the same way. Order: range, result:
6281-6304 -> 7.99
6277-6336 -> 8.59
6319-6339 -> 9.57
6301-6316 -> 8.68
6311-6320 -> 9.23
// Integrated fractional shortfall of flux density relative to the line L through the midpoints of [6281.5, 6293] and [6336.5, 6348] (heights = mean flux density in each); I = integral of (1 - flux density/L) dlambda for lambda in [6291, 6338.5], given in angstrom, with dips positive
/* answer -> 0.60 angstrom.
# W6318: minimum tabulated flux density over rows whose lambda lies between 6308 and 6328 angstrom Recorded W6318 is 8.715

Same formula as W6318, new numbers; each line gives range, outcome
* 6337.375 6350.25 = 9.882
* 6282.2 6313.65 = 7.365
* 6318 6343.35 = 9.183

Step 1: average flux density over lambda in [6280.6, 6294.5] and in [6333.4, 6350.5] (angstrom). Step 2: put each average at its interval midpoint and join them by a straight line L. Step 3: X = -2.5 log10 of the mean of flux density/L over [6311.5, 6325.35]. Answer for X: -0.01 mag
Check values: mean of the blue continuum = 7.83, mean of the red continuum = 10.3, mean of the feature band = 9.29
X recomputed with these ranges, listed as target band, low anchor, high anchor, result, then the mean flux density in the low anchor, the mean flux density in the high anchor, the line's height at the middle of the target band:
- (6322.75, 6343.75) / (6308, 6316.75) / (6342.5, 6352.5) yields 0.02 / 8.94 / 10.7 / 9.97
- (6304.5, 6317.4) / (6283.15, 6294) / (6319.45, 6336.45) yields 0.01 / 7.99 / 9.55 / 8.88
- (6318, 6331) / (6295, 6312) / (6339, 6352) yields 0.00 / 8.37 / 10.6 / 9.47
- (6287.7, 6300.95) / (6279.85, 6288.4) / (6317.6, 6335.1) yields 0.00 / 7.58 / 9.53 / 8.05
